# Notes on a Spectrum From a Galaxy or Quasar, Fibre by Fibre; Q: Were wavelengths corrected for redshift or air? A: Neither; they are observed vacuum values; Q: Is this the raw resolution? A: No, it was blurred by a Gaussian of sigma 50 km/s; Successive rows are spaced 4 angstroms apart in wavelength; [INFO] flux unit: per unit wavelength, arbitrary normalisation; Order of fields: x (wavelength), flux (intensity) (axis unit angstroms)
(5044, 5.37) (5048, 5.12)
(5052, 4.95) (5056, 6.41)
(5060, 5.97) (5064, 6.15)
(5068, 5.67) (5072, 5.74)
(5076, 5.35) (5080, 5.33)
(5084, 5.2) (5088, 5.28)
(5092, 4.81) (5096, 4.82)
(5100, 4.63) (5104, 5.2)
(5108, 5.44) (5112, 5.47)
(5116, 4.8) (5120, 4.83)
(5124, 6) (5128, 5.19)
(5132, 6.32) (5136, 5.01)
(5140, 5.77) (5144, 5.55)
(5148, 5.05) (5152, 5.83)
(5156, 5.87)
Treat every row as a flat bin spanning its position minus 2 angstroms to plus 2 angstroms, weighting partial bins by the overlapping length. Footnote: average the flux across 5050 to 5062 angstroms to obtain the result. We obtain 5.78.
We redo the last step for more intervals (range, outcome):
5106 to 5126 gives 5.31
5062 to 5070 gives 5.91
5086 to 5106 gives 4.95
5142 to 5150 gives 5.3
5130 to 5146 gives 5.66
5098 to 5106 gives 4.92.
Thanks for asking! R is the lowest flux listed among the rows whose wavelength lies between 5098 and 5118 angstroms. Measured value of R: 4.63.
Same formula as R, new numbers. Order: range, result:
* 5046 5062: 4.95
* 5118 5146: 4.83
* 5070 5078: 5.35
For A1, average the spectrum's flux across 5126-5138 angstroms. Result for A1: 5.51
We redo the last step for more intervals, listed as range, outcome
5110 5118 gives 5.13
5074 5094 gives 5.19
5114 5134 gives 5.43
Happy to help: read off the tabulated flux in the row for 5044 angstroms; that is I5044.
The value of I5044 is 5.37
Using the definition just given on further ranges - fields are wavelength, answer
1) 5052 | 4.95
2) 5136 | 5.01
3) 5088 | 5.28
